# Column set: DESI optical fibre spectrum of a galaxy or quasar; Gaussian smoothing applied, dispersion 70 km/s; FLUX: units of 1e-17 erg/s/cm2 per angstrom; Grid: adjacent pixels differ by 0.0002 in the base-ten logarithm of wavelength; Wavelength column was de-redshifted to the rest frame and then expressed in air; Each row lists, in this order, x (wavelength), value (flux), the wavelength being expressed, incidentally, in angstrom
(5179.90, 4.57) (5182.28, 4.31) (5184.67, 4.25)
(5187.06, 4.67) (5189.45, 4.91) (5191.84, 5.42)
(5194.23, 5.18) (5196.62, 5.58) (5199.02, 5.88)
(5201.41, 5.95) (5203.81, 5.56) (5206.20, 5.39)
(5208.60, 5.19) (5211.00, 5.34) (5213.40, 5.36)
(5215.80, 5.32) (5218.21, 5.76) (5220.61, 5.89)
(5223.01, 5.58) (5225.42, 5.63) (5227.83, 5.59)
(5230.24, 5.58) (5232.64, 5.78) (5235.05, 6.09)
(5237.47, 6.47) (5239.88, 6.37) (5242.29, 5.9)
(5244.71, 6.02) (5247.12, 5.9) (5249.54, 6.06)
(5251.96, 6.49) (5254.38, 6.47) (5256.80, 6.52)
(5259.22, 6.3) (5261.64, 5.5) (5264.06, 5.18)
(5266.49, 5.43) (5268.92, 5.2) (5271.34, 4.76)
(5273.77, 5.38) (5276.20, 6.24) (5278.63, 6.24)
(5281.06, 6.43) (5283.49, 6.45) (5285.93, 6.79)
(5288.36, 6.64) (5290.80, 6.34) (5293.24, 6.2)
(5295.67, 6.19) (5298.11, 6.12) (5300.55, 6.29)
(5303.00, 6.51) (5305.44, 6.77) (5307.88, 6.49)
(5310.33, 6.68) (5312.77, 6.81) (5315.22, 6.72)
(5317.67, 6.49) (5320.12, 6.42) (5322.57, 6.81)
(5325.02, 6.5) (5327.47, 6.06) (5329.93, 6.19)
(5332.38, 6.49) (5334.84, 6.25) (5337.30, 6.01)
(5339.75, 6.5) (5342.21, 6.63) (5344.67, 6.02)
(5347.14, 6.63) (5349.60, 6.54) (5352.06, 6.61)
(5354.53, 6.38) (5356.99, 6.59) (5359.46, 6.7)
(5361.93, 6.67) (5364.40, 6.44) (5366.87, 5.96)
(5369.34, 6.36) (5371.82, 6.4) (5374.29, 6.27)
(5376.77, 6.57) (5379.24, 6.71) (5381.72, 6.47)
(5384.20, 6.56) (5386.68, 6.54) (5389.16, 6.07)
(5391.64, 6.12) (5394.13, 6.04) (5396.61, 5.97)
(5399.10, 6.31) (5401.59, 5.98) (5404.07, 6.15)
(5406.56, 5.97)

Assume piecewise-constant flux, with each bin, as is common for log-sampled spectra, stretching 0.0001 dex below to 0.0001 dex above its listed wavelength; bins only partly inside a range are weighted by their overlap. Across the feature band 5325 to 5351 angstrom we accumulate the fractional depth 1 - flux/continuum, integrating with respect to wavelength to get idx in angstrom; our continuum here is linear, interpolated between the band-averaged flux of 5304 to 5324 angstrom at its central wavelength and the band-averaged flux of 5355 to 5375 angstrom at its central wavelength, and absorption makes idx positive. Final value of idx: 0.8 angstrom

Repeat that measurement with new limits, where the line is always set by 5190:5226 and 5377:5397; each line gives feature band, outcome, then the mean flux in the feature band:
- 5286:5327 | -3.6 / 6.5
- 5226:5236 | -0.2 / 5.75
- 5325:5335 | -0.3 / 6.28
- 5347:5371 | -1.0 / 6.48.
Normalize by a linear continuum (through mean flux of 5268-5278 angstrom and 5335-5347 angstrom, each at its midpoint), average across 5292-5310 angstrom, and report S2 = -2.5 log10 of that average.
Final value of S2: -0.10 mag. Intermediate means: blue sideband 5.45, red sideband 6.32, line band 6.38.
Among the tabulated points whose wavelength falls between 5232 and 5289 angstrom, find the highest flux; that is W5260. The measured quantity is 6.79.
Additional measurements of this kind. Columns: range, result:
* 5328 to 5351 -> 6.63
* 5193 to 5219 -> 5.95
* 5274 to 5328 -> 6.81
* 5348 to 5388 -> 6.71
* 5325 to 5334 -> 6.5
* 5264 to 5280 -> 6.24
